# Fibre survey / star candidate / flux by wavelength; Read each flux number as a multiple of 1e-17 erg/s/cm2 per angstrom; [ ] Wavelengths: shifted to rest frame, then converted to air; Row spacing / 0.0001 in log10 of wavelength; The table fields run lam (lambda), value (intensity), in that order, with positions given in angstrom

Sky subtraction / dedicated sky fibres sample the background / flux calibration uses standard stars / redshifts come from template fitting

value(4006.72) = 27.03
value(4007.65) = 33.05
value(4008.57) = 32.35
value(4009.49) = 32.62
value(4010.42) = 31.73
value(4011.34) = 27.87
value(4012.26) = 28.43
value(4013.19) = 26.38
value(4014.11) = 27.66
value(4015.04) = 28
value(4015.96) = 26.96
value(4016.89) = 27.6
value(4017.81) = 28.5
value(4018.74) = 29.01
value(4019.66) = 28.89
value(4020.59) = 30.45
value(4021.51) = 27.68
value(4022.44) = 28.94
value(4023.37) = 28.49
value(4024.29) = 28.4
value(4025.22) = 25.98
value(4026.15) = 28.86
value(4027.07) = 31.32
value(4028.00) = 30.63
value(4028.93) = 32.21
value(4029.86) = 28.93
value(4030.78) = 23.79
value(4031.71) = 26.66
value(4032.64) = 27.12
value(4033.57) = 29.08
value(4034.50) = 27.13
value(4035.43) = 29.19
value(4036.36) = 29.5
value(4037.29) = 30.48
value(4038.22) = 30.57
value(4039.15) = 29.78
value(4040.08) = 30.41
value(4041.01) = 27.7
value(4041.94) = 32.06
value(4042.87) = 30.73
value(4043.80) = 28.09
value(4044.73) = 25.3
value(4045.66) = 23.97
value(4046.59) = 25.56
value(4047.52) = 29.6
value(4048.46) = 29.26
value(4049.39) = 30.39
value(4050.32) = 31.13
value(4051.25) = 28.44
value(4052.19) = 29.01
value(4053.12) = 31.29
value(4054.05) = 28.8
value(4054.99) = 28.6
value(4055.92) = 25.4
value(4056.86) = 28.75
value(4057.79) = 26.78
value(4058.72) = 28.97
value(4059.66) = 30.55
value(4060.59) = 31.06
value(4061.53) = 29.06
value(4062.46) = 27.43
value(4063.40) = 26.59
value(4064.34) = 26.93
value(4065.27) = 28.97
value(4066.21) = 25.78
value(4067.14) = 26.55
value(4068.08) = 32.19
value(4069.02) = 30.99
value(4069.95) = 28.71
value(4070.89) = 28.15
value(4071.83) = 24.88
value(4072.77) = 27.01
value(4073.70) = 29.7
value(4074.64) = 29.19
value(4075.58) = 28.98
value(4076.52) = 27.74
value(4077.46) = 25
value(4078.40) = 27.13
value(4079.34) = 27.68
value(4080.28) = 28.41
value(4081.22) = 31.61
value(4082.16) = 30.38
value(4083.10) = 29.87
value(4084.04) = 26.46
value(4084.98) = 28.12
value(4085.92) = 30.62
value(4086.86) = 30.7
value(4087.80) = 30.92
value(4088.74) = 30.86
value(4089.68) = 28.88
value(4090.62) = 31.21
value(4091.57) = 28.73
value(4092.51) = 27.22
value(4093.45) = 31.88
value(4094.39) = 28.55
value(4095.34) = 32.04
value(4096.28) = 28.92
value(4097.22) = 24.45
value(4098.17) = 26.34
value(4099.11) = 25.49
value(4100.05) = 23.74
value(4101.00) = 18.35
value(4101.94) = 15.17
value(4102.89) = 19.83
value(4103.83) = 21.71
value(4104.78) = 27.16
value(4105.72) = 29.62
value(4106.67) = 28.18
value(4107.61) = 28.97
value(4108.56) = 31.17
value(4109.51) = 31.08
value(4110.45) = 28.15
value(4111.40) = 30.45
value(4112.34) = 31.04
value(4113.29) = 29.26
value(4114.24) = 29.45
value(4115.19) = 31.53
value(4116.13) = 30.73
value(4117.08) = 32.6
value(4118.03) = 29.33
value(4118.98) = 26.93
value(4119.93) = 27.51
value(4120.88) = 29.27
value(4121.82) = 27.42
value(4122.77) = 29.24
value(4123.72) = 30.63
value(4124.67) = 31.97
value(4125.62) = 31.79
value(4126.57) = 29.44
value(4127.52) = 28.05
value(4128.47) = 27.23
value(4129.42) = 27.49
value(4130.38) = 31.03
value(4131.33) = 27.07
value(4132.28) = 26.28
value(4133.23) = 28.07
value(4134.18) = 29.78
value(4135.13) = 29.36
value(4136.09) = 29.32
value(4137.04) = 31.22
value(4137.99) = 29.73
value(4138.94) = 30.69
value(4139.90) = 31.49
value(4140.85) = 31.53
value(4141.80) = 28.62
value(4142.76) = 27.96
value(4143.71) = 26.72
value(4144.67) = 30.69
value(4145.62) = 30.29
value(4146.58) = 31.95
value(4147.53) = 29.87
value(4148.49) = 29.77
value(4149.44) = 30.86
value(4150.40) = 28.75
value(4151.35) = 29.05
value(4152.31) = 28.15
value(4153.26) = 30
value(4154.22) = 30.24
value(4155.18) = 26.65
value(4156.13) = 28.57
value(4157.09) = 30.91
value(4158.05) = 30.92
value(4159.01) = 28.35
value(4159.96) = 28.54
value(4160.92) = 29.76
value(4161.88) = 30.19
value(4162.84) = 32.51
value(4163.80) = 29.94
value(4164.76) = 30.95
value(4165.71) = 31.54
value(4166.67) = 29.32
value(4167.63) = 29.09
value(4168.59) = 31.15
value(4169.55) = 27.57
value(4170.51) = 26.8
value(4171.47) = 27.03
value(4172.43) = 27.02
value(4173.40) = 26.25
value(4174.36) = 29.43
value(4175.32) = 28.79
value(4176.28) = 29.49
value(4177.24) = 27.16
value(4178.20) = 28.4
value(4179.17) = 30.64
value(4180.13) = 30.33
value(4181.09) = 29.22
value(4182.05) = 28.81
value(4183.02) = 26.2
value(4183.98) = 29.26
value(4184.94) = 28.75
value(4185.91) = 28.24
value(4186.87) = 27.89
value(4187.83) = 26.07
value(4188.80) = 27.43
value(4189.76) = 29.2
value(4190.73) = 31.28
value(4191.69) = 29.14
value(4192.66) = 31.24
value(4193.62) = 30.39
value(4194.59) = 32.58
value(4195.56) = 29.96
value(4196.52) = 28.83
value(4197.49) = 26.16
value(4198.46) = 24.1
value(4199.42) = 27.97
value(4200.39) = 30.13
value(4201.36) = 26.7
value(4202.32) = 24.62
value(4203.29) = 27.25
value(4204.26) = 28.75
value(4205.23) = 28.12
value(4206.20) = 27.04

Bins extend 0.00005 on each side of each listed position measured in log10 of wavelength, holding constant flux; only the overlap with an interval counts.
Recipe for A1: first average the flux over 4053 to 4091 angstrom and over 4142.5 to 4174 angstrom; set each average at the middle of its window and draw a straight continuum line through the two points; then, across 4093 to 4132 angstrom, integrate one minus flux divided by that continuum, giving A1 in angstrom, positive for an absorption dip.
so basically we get 1.26 angstrom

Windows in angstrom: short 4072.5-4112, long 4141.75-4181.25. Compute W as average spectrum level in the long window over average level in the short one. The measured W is 1.1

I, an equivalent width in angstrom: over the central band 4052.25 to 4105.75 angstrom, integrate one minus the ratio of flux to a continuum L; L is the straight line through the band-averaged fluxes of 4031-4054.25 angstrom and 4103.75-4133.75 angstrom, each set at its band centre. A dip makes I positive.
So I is 2.1 angstrom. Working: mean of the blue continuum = 28.8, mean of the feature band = 27.8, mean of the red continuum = 29.2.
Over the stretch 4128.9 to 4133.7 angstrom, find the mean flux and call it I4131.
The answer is 28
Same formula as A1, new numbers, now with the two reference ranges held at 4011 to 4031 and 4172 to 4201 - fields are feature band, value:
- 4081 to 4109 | 1.01 angstrom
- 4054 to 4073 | 0.22 angstrom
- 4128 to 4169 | -1.36 angstrom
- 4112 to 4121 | -0.37 angstrom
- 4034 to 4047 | -0.06 angstrom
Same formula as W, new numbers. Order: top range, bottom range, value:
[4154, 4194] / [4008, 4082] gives 1.01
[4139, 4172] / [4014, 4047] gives 1.04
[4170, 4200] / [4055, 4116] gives 1.02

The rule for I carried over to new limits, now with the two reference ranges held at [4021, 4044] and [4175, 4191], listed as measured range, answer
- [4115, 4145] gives -0.66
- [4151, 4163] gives -0.32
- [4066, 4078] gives 0.32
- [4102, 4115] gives 0.44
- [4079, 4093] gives -0.30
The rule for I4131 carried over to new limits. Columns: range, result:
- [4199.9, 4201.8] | 28.4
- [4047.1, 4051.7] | 29.8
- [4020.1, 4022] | 29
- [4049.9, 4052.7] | 29.5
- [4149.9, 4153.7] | 29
